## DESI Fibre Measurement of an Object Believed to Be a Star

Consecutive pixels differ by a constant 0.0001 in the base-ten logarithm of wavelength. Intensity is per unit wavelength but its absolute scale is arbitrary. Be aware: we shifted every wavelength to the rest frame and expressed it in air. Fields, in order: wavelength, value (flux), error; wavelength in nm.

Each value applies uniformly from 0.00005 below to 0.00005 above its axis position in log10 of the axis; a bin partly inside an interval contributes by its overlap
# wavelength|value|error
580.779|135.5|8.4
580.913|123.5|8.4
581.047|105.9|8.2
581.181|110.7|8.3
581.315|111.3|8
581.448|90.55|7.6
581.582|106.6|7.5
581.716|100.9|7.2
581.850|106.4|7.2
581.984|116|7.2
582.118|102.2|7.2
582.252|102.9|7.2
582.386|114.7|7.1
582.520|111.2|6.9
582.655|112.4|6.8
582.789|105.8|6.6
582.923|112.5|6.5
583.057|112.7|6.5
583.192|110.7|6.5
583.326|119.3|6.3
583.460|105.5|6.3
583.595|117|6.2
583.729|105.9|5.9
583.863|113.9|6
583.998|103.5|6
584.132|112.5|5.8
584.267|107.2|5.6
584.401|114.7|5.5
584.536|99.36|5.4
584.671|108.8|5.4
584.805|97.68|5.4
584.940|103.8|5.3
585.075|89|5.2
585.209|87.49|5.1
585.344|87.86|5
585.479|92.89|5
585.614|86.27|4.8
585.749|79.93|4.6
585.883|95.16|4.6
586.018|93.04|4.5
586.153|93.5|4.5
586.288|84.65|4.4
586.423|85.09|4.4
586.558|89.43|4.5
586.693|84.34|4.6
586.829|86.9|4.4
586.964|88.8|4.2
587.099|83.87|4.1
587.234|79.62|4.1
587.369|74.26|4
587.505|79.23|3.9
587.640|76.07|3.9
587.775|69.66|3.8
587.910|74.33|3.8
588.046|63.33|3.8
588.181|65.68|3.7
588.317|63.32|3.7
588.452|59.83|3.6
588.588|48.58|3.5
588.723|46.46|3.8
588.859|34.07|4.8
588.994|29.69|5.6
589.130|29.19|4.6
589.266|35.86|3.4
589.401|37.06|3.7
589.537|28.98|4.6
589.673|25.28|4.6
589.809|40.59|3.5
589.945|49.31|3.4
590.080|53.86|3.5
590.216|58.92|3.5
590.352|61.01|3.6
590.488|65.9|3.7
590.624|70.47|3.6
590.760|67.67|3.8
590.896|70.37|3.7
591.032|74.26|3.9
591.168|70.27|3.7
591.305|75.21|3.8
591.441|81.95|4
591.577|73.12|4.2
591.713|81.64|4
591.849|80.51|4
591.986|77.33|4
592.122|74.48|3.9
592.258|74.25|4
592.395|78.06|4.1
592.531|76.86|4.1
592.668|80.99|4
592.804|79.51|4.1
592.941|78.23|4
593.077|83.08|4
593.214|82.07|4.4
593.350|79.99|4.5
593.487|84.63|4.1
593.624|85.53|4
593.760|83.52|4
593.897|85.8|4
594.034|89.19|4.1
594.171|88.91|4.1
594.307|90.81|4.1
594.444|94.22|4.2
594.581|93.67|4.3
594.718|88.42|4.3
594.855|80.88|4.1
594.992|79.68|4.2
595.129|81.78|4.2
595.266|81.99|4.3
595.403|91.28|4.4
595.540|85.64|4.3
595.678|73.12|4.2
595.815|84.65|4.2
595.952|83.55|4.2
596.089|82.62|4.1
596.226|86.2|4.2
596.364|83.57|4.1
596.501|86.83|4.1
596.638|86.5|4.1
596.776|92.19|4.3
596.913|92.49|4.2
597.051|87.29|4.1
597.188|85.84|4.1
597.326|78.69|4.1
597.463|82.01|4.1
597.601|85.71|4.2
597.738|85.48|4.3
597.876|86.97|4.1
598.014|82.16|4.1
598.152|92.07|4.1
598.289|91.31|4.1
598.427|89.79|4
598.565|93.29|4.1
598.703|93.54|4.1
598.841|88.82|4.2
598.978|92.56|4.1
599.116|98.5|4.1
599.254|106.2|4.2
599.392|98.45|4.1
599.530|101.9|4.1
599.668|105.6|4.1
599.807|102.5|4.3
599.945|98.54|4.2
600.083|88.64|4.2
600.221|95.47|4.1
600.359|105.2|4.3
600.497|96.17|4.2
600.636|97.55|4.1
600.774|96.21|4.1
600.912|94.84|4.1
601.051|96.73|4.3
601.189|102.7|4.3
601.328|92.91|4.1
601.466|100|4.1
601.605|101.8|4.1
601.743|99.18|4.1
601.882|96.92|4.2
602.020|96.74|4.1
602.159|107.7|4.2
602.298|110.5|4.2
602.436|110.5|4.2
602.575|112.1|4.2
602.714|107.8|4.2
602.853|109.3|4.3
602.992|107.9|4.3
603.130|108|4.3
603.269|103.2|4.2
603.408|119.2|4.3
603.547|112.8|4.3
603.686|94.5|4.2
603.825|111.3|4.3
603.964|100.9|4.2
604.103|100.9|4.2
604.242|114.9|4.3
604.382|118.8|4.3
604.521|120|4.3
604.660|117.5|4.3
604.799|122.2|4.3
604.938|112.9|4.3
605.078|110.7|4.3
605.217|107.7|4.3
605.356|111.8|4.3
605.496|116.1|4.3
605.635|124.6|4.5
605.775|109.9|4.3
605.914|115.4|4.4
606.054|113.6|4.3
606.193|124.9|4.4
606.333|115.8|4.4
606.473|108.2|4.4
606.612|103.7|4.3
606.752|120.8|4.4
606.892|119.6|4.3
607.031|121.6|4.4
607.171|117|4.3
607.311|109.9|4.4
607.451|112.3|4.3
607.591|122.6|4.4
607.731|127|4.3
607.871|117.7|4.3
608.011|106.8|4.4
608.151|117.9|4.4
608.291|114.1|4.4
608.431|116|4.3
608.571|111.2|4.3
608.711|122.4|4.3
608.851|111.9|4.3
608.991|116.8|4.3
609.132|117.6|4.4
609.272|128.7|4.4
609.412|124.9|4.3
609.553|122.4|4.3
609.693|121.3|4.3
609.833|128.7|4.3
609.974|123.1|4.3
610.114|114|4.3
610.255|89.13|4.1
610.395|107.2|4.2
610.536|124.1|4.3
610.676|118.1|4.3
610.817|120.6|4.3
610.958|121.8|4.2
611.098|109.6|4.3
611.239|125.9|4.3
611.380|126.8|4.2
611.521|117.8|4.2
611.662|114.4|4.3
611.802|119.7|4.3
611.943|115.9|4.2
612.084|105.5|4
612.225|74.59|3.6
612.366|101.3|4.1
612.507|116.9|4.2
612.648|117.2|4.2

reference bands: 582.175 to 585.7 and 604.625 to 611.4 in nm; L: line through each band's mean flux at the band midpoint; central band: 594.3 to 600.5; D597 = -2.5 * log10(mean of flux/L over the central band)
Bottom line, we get 0.24 mag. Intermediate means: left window 105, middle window 89.8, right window 117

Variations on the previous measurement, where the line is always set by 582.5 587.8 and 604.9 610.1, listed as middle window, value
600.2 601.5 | 0.136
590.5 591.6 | 0.370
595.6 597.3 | 0.246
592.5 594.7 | 0.222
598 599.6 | 0.155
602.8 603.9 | 0.048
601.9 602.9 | 0.051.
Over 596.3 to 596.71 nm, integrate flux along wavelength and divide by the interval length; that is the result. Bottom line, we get 85.7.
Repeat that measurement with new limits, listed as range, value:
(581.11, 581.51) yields 105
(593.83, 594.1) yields 87.4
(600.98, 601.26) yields 99.4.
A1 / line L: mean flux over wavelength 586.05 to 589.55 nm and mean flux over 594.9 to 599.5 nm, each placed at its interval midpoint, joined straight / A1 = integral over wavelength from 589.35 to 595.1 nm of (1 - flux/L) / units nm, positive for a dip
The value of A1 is 0.24 nm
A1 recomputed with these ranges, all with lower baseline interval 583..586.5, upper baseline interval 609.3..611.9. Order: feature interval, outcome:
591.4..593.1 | 0.44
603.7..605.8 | 0.03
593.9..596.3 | 0.49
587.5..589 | 0.63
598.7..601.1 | 0.28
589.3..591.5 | 0.98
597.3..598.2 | 0.20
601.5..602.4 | 0.08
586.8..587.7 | 0.18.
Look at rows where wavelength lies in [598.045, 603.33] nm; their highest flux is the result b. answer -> 112.1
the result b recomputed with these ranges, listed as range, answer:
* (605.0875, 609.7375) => 128.7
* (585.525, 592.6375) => 95.16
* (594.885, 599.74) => 106.2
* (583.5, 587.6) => 117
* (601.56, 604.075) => 119.2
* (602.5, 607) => 124.9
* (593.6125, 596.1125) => 94.22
